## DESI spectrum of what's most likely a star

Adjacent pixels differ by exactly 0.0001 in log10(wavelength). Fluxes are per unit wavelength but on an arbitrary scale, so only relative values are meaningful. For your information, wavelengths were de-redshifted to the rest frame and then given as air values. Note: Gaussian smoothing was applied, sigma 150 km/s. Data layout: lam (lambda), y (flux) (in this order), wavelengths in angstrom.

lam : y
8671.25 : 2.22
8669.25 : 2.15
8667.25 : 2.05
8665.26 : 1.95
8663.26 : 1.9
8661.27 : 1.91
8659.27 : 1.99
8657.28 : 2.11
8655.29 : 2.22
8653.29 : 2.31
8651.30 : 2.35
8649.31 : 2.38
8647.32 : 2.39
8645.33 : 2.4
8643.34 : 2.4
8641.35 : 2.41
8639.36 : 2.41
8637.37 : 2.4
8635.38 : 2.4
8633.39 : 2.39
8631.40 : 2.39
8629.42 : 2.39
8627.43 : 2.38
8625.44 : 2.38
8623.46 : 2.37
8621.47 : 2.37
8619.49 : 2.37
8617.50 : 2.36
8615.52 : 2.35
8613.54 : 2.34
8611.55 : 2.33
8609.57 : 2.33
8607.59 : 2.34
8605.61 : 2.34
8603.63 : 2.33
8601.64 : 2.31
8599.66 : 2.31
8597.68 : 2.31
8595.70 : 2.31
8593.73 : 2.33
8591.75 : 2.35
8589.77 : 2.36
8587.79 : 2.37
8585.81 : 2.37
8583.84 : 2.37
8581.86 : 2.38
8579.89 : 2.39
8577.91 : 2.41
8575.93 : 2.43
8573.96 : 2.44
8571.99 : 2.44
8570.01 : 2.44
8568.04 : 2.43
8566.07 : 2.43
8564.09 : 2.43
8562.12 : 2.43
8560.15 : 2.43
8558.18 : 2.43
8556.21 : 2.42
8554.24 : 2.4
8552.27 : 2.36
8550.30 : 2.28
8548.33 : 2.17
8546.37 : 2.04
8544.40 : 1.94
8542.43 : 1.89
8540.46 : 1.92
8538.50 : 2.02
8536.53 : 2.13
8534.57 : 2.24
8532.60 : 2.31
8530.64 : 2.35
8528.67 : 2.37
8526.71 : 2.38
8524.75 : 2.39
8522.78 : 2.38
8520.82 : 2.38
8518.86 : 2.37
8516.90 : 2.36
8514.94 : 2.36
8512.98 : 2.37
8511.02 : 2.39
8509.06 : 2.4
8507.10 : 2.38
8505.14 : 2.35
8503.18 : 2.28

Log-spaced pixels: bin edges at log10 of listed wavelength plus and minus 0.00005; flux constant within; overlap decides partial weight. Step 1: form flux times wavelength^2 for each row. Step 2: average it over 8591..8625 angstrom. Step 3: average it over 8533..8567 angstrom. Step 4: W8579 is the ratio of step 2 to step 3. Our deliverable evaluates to 1.1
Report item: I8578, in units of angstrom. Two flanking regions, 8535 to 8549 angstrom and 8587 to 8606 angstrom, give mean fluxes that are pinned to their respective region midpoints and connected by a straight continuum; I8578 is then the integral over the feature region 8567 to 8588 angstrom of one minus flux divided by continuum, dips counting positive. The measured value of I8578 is -1.8 angstrom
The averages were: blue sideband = 2.02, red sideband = 2.33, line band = 2.41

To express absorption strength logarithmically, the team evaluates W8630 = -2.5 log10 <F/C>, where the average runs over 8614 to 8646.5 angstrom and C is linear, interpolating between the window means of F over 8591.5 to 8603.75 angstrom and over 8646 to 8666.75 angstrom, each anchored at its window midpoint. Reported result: -0.075 mag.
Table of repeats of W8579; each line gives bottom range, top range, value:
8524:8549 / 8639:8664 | 1.07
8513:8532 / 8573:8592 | 1.02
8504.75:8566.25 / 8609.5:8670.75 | 1.02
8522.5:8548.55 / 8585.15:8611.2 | 1.09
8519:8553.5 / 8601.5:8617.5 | 1.07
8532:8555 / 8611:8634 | 1.13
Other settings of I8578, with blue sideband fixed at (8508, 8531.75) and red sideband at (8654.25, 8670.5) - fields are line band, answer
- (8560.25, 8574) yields -1.0 angstrom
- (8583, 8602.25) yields -1.2 angstrom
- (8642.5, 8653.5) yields -1.6 angstrom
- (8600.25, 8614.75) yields -1.1 angstrom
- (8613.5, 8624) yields -1.1 angstrom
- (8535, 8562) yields 1.3 angstrom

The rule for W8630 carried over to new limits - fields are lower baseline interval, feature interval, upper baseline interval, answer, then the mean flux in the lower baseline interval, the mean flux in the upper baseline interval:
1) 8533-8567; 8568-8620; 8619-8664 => -0.04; 2.23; 2.31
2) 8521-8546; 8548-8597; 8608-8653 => -0.06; 2.19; 2.38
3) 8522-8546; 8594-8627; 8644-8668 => -0.08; 2.19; 2.17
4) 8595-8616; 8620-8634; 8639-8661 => -0.03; 2.33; 2.29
